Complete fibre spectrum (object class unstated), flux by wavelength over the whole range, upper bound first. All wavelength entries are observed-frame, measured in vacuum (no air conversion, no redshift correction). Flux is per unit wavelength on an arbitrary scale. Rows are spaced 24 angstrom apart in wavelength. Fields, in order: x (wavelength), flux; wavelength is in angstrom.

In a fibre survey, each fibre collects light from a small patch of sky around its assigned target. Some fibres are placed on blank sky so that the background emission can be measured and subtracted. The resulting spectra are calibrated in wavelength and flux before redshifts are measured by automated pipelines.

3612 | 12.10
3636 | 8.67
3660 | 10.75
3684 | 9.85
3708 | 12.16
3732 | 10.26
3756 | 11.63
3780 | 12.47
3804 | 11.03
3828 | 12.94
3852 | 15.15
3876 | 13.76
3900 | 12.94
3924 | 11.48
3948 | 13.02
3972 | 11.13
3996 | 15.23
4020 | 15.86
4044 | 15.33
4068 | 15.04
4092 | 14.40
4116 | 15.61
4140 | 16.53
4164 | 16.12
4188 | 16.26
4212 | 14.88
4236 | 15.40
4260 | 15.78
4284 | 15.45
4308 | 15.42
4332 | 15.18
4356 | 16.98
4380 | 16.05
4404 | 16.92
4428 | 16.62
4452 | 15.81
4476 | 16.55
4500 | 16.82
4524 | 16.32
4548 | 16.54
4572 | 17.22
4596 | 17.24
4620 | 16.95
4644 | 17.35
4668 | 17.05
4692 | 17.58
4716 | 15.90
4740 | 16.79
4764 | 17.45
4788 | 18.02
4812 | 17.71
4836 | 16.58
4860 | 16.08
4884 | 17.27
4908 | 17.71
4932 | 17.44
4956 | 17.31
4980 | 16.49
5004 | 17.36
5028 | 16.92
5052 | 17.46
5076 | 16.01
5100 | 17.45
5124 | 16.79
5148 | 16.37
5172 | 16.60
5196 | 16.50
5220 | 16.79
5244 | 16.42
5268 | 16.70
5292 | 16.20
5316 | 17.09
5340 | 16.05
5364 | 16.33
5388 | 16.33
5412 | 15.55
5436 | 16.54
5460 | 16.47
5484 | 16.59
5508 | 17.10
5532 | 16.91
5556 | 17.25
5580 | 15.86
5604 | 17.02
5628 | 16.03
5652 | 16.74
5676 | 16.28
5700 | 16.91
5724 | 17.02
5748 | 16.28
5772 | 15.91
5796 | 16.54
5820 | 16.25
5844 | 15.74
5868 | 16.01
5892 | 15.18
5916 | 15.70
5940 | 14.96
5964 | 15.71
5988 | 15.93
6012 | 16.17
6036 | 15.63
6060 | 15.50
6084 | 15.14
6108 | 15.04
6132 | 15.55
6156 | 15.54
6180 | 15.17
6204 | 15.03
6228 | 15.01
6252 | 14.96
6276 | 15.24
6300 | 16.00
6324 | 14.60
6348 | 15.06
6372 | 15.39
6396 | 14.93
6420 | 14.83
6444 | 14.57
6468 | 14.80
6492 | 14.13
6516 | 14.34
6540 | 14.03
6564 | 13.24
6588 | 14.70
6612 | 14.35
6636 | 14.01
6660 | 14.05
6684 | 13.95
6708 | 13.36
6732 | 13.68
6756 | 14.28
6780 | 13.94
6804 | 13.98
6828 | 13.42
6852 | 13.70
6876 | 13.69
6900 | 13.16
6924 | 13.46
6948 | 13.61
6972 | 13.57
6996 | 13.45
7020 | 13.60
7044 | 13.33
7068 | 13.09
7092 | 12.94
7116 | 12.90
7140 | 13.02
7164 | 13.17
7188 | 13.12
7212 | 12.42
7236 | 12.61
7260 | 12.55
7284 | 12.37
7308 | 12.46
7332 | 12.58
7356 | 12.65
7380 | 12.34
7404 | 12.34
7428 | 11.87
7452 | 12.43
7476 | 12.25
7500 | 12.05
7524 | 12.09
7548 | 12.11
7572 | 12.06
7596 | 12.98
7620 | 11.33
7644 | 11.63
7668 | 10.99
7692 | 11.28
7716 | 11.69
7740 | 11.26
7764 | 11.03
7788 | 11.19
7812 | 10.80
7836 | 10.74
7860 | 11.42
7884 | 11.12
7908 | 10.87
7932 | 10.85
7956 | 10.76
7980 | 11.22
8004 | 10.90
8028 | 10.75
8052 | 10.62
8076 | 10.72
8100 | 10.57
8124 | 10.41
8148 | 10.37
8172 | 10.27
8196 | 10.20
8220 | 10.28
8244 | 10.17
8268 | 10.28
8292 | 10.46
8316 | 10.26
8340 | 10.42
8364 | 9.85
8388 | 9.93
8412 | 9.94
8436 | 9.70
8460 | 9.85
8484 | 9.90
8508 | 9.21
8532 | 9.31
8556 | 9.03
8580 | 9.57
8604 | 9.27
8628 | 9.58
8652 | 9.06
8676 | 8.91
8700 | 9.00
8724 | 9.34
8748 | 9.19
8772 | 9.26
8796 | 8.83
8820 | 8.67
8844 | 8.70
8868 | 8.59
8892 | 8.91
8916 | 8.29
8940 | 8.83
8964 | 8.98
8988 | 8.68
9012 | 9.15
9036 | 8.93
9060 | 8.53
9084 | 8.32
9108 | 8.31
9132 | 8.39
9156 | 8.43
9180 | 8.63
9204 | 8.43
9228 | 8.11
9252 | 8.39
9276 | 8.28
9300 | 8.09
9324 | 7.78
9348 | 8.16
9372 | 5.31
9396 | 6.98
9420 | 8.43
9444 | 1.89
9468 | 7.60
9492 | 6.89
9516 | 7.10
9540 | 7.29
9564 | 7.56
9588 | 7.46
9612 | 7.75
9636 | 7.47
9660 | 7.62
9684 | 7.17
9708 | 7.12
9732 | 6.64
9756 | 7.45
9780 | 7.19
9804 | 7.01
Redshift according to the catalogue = 0.00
